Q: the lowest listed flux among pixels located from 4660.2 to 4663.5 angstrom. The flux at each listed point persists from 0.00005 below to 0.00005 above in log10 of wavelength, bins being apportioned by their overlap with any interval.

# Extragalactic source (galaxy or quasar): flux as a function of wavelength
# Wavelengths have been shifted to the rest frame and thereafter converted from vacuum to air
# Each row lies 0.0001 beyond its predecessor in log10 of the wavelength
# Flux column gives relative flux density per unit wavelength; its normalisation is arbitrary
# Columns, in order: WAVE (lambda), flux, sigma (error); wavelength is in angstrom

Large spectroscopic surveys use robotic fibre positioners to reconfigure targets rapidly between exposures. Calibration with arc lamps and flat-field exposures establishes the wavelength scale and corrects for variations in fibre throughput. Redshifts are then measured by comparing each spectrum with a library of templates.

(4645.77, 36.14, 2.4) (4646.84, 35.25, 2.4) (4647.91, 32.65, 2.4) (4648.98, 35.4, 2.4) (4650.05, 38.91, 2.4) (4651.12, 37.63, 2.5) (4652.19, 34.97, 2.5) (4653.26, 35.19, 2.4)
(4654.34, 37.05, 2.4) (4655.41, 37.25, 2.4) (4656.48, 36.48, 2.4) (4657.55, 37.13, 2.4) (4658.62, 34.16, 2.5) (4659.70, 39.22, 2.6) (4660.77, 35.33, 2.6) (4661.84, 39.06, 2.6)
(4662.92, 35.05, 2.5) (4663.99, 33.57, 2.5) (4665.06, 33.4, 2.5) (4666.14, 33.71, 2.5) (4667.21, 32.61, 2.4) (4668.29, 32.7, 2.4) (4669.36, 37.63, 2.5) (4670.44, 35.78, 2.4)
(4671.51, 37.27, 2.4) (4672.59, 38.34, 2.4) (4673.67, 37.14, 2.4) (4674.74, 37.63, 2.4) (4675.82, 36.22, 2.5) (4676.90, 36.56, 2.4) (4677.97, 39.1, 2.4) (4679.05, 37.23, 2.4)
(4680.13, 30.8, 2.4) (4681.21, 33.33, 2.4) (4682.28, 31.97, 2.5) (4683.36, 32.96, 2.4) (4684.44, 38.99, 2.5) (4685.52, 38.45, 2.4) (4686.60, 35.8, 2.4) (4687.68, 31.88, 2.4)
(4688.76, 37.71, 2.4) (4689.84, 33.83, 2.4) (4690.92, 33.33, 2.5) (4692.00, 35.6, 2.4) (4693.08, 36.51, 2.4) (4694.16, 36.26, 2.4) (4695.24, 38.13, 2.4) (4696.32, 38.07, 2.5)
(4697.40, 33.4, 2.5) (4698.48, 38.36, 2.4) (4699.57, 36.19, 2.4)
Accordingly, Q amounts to 35.05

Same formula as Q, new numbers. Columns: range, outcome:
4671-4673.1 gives 37.27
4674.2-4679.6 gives 36.22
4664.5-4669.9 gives 32.61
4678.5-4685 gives 30.8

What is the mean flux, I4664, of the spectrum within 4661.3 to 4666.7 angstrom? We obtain 35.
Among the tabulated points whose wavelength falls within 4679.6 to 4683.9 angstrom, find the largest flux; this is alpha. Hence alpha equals 33.33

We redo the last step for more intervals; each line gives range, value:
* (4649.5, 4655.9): 38.91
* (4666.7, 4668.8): 32.7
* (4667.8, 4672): 37.63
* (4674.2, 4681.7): 39.1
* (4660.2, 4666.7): 39.06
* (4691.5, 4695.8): 38.13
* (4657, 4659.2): 37.13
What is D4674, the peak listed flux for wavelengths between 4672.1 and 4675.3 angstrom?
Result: 38.34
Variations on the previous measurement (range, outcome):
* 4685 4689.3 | 38.45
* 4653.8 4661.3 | 39.22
